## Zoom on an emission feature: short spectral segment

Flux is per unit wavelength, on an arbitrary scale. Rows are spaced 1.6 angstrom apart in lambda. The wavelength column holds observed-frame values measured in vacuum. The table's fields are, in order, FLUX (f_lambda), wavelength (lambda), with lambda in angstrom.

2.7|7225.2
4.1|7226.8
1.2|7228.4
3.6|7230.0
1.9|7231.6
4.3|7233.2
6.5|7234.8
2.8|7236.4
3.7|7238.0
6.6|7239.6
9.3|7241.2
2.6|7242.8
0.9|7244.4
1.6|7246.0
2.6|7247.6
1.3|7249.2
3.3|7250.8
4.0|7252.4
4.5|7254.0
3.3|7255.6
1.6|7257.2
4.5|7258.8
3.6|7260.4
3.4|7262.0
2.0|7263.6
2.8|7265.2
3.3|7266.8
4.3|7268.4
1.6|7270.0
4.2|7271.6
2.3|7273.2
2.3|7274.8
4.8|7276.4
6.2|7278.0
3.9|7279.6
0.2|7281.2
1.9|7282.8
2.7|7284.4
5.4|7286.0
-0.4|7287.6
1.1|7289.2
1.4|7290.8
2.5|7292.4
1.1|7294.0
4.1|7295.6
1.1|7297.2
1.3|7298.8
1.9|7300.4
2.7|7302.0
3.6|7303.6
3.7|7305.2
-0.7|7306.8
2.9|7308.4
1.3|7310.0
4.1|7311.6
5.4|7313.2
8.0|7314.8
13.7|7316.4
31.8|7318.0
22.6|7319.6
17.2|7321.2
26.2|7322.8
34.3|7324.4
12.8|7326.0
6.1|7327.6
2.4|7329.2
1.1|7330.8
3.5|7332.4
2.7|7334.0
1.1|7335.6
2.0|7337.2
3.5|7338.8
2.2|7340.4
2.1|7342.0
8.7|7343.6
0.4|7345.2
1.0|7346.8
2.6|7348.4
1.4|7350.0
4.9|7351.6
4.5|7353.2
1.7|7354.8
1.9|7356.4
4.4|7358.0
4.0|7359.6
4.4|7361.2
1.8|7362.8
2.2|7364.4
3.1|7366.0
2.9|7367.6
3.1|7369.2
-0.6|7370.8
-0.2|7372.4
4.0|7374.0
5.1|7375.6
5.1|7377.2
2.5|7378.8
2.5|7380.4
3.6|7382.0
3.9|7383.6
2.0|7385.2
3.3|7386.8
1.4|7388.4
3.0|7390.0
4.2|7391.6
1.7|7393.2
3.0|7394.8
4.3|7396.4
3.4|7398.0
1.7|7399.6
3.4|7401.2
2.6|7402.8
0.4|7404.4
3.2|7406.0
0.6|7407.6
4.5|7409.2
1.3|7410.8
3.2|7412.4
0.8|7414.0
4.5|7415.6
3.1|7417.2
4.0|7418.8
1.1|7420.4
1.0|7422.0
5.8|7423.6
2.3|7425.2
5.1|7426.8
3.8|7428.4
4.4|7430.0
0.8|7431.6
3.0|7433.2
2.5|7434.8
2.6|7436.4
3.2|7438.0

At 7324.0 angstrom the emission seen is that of [O II] 3727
